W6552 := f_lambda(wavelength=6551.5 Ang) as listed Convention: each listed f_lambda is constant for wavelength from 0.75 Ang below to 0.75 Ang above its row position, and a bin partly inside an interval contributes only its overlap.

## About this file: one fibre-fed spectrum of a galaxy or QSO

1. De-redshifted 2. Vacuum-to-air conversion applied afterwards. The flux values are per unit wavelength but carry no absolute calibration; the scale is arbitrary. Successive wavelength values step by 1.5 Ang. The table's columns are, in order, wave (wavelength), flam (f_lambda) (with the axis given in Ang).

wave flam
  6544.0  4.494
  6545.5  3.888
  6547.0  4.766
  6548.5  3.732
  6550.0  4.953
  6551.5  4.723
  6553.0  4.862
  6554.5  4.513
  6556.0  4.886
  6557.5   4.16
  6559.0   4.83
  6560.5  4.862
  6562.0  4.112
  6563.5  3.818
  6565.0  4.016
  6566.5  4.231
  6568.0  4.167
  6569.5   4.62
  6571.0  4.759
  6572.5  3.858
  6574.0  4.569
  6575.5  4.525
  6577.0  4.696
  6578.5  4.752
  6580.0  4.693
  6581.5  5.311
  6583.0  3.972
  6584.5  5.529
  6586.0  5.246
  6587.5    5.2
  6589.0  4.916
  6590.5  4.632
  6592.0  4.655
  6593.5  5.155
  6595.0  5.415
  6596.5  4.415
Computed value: 4.723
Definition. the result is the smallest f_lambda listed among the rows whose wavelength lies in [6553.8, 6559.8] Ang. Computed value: 4.16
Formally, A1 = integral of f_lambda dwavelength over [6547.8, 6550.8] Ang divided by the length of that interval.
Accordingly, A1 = 4.36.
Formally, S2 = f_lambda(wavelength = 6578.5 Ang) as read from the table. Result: 4.752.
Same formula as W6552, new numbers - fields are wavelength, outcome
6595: 5.415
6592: 4.655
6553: 4.862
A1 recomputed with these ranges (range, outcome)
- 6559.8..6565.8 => 4.2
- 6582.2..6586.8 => 4.92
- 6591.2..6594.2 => 4.9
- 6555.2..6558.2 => 4.53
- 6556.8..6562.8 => 4.49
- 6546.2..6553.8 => 4.6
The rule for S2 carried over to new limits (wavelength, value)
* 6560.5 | 4.862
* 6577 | 4.696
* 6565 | 4.016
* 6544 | 4.494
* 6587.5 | 5.2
